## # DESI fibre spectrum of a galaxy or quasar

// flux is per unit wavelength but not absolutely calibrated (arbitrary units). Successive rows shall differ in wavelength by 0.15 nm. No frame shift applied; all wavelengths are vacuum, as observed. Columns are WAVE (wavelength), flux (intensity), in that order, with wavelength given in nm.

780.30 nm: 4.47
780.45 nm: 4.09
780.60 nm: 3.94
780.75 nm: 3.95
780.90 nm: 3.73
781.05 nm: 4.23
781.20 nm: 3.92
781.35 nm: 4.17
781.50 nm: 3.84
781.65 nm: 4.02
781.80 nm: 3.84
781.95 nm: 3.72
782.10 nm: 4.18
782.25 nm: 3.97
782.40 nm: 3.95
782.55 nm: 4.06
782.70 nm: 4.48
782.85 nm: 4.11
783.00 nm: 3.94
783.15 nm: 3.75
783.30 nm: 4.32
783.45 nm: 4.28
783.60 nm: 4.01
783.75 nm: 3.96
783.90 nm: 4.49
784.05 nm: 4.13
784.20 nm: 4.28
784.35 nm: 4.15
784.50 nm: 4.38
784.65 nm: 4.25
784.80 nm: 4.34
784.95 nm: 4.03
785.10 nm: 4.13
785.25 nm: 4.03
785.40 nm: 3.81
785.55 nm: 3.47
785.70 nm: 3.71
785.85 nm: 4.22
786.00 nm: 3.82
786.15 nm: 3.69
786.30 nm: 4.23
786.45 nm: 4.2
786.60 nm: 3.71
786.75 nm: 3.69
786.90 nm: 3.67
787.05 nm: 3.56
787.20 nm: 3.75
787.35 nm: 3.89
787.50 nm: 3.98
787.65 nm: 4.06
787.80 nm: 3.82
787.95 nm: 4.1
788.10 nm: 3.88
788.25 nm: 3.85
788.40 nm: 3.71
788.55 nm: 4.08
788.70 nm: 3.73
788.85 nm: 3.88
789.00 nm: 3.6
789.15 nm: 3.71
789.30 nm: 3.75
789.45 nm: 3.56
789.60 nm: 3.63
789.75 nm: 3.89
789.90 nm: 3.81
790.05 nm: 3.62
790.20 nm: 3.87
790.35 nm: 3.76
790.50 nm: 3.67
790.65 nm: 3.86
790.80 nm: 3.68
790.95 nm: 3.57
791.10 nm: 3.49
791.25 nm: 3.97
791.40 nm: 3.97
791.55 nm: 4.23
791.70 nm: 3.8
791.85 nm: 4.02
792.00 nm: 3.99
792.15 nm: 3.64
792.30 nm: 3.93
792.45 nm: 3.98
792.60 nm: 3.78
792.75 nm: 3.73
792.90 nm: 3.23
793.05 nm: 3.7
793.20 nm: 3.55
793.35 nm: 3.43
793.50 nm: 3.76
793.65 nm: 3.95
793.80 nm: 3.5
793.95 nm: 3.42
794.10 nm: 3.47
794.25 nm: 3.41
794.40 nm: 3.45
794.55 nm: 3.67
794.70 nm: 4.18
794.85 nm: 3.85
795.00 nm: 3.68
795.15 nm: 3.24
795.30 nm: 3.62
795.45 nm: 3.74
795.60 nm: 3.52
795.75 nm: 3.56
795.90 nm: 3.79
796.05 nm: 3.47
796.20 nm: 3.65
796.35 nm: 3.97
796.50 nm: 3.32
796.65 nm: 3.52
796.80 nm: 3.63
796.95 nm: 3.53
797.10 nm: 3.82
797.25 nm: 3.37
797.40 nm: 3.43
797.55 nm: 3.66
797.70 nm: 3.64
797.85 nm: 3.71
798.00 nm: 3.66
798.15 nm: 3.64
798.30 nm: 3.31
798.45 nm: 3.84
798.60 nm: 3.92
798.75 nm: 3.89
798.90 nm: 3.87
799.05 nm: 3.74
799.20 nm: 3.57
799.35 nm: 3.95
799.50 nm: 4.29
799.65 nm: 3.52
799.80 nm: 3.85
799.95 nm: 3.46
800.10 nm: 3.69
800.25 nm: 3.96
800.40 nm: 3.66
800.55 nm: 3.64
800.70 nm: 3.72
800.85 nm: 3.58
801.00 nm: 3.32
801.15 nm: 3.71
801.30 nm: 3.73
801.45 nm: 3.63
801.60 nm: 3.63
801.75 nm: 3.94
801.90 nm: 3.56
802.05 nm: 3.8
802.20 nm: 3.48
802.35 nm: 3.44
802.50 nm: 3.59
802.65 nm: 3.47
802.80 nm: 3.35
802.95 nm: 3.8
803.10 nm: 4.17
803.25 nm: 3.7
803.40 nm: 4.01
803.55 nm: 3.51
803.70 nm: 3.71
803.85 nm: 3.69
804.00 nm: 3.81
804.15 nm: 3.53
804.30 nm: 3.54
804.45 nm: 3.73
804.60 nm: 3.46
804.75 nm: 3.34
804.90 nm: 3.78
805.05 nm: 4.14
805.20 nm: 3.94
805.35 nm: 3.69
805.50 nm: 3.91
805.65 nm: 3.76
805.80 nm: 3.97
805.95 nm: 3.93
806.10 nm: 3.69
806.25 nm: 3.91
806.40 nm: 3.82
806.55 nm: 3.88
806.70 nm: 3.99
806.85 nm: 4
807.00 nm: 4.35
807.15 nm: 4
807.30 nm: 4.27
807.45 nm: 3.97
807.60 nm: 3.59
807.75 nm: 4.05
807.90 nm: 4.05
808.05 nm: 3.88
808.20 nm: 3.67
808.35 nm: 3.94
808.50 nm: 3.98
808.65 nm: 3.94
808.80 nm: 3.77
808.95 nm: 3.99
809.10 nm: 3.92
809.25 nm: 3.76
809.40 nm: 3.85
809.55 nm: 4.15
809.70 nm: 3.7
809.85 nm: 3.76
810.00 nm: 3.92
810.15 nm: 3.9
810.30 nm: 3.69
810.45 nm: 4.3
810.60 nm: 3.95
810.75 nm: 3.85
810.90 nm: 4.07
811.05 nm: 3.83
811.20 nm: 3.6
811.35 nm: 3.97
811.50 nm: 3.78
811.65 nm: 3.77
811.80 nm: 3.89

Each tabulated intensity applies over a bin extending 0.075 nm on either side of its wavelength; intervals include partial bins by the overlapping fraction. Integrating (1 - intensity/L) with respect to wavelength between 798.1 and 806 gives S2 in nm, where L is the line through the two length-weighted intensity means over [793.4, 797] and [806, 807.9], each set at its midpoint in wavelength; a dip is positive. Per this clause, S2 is 0.22 nm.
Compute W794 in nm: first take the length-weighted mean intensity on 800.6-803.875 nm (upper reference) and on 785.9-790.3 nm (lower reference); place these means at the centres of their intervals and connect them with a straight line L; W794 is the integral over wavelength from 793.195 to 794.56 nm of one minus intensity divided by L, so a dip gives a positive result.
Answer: 0.07 nm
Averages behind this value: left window 3.82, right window 3.66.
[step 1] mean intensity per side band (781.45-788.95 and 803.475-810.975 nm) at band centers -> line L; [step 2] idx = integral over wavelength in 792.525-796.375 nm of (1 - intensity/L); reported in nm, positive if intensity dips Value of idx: 0.301 nm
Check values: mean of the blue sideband 3.98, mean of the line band 3.62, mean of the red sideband 3.86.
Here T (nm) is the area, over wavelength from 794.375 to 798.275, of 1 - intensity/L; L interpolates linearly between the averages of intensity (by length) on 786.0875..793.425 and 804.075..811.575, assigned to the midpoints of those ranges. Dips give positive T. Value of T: 0.20 nm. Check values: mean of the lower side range 3.79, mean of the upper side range 3.87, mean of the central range 3.63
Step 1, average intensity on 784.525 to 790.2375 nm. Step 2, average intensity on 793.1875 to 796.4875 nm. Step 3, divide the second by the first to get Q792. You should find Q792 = 0.94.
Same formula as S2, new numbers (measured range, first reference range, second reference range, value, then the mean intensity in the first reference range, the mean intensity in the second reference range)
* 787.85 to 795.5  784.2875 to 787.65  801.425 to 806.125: 0.260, 3.94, 3.71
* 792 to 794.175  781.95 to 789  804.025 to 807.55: 0.153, 3.99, 3.85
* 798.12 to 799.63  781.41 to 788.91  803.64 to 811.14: 0.044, 3.98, 3.87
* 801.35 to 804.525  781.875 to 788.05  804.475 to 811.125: 0.199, 4.01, 3.89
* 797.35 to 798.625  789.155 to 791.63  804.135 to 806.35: 0.043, 3.77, 3.76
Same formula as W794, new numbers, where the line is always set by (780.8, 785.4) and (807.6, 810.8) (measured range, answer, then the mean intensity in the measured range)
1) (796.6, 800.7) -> 0.286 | 3.7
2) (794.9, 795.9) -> 0.103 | 3.58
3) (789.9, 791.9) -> 0.111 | 3.81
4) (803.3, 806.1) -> 0.132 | 3.75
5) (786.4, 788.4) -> 0.101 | 3.85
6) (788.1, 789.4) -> 0.082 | 3.79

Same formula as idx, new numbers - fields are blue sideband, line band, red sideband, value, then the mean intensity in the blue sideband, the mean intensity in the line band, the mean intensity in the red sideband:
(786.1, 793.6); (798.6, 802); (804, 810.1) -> 0.10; 3.79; 3.73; 3.86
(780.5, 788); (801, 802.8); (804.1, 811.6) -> 0.14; 4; 3.61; 3.87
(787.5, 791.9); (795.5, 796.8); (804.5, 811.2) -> 0.08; 3.81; 3.6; 3.89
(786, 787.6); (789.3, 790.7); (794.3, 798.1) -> 0.01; 3.84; 3.74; 3.63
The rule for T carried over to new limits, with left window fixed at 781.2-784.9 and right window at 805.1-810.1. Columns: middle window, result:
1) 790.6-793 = 0.14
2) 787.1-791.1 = 0.26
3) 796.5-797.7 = 0.13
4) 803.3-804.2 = 0.05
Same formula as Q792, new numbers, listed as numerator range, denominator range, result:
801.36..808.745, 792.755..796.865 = 1.05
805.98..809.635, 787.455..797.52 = 1.06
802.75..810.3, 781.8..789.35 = 0.97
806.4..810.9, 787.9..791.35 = 1.04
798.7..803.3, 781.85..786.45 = 0.91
